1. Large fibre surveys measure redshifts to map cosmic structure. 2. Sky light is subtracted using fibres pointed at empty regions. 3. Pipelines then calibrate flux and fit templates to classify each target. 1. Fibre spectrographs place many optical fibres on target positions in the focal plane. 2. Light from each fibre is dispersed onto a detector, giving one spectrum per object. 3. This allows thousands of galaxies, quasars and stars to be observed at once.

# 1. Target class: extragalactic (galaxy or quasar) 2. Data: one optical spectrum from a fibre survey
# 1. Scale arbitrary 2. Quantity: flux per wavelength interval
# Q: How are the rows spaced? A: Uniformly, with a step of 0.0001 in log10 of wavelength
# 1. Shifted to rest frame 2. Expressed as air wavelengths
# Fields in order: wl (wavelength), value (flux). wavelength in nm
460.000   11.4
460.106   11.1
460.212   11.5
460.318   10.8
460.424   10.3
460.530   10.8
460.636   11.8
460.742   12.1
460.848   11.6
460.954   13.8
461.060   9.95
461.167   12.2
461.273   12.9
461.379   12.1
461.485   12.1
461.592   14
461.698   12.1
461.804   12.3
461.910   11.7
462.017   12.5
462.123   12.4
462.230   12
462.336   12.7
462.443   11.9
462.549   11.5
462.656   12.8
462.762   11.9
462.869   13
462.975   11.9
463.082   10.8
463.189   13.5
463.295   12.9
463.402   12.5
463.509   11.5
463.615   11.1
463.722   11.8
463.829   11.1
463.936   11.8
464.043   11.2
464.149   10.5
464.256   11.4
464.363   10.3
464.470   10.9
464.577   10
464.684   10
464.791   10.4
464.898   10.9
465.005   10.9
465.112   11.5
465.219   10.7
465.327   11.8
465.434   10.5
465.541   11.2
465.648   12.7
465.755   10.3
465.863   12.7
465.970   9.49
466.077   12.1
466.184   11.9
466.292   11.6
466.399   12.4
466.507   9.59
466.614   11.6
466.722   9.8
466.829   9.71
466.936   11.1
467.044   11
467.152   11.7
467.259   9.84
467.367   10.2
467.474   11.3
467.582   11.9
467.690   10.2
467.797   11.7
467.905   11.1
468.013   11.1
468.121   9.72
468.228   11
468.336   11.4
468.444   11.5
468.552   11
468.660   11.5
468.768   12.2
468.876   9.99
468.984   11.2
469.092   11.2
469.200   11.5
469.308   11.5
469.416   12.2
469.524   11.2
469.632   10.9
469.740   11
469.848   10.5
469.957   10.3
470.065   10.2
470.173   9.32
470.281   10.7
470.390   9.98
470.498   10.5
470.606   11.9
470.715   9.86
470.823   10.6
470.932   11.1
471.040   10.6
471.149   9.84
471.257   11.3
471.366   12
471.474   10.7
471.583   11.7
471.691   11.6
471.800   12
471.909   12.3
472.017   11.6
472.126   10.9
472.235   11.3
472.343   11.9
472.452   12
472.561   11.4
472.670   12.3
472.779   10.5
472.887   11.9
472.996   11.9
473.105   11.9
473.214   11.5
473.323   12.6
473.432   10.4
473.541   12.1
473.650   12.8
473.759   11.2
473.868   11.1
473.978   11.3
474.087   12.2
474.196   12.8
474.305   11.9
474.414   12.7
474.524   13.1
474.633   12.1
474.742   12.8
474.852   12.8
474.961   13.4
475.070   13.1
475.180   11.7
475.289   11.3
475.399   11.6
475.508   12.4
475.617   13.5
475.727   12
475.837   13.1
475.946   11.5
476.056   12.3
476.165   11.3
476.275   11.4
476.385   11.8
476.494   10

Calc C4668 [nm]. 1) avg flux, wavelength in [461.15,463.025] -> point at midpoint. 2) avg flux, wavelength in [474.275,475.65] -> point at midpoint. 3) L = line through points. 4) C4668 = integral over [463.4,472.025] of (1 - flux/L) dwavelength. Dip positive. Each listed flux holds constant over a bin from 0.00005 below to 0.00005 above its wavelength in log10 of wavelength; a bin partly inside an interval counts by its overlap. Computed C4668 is 0.95 nm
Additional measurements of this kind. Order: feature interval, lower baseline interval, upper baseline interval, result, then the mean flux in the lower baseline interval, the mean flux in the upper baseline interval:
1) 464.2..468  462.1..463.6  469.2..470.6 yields 0.18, 12.2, 10.8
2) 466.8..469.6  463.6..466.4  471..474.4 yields 0.06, 11.1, 11.6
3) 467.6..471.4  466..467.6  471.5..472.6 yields 0.14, 11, 11.6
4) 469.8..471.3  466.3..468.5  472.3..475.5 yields 0.13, 10.9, 12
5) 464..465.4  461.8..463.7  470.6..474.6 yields 0.14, 12.2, 11.6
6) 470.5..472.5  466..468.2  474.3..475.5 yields 0.09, 11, 12.4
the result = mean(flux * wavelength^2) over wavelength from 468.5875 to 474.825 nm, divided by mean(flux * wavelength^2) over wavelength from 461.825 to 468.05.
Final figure 1.0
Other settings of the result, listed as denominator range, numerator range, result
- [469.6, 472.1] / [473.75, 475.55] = 1.14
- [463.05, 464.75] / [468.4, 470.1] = 1.00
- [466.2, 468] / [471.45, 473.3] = 1.09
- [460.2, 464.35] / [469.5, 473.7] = 0.98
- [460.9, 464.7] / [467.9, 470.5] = 0.94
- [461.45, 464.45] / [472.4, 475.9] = 1.06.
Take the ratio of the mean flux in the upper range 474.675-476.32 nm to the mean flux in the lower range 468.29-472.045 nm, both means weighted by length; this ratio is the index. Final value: 1.1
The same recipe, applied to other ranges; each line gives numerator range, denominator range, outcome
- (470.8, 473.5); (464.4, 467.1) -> 1.04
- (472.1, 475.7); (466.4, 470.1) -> 1.10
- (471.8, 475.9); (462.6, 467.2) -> 1.06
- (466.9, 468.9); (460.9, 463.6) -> 0.90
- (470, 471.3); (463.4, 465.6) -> 0.95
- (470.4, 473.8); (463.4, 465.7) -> 1.03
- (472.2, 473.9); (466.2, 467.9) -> 1.07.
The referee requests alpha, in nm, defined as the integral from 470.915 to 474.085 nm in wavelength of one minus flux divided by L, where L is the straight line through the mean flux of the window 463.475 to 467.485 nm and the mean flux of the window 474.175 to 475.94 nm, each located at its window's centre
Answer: 0.15 nm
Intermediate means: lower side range 11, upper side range 12.5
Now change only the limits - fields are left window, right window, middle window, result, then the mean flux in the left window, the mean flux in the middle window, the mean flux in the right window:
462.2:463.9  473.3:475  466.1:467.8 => 0.16 nm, 12.1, 11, 12.2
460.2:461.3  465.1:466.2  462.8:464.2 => -0.05 nm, 11.6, 11.8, 11.3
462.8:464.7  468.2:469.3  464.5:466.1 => 0.06 nm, 11.5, 11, 11.3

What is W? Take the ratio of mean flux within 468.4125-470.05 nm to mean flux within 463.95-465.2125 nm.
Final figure 1.04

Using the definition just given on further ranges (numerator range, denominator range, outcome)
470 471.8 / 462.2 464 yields 0.90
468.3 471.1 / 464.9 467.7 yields 0.98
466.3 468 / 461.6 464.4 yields 0.91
